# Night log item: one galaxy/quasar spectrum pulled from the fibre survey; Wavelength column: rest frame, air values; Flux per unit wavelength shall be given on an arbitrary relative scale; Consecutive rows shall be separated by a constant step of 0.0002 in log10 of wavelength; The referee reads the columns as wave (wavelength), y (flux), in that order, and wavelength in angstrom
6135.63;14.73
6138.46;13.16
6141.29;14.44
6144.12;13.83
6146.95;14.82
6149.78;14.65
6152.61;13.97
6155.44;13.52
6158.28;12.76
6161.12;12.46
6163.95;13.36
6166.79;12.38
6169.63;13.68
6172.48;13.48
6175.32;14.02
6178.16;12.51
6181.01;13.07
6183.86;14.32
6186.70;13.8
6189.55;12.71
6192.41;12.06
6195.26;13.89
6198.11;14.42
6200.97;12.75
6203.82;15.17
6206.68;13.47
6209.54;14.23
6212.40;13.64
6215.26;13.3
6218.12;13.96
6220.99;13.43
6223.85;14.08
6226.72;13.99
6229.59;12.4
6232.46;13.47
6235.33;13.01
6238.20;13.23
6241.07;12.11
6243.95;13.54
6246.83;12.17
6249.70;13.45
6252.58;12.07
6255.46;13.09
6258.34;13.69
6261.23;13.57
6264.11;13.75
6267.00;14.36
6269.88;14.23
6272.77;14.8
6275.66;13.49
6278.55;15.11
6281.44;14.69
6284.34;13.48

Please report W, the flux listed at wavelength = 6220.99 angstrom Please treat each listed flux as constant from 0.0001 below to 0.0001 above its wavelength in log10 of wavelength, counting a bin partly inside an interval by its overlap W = 13.43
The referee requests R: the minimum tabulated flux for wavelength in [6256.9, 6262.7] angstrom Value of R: 13.57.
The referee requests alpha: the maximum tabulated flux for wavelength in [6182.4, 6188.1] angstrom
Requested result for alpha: 14.32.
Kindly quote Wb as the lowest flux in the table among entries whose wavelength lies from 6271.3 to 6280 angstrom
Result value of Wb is 13.49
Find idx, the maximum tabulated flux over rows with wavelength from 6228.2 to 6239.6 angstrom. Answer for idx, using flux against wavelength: 13.47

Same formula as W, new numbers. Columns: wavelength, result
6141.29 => 14.44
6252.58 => 12.07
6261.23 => 13.57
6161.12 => 12.46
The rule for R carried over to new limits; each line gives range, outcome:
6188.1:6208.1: 12.06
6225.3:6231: 12.4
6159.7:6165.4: 12.46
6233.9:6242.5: 12.11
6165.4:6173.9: 12.38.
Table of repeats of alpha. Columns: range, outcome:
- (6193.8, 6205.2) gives 15.17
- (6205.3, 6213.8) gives 14.23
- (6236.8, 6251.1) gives 13.54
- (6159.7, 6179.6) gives 14.02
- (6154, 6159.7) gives 13.52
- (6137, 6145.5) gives 14.44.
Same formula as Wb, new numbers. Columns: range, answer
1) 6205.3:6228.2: 13.3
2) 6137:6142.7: 13.16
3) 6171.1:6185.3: 12.51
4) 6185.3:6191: 12.71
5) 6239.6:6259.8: 12.07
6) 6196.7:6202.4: 12.75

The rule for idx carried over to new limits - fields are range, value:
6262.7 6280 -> 15.11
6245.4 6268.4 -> 14.36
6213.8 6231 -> 14.08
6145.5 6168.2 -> 14.82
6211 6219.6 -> 13.96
